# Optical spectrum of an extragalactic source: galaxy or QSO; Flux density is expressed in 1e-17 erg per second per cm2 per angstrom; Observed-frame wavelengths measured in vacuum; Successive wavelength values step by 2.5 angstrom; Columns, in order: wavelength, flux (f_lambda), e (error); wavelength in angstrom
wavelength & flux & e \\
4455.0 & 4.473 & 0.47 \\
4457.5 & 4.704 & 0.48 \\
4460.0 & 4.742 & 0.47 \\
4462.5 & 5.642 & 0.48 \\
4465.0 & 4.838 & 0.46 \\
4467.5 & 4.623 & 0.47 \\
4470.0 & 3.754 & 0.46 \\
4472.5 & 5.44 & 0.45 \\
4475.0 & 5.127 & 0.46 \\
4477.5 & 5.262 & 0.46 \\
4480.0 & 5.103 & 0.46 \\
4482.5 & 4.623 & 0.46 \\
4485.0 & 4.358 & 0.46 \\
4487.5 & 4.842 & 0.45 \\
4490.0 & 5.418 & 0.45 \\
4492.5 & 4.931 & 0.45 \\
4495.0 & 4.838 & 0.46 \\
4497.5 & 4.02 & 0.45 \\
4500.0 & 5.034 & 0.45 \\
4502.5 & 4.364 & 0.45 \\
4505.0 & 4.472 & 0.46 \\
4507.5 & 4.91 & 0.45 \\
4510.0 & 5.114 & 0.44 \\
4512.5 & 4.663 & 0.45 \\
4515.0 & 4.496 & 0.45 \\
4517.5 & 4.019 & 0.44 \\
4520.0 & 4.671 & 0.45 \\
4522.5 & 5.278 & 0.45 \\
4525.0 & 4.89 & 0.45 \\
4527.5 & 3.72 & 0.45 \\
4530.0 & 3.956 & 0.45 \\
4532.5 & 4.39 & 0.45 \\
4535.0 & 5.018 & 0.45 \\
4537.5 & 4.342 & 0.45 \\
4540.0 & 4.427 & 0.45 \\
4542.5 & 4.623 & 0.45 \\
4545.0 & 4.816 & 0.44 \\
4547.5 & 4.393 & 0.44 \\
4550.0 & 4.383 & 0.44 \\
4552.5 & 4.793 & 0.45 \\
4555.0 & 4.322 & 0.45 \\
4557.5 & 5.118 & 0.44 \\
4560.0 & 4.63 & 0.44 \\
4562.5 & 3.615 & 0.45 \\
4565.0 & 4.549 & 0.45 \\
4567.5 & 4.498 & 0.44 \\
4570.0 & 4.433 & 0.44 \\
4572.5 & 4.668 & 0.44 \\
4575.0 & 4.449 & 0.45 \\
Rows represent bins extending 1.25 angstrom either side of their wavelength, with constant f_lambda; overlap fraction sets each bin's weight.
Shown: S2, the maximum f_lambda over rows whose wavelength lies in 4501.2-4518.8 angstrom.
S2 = 5.114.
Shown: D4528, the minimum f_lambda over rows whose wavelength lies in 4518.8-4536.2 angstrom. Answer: 3.72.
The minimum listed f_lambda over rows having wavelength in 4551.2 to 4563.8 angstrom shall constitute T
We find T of 3.615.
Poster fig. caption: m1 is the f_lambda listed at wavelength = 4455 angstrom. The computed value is 4.473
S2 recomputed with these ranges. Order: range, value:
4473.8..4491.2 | 5.418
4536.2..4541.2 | 4.427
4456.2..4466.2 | 5.642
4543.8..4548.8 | 4.816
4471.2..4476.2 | 5.44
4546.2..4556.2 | 4.793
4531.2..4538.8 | 5.018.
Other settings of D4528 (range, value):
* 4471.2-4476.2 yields 5.127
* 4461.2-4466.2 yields 4.838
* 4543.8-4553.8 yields 4.383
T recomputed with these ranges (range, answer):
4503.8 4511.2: 4.472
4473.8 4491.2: 4.358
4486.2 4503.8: 4.02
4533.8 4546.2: 4.342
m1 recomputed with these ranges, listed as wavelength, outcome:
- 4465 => 4.838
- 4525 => 4.89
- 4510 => 5.114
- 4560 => 4.63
